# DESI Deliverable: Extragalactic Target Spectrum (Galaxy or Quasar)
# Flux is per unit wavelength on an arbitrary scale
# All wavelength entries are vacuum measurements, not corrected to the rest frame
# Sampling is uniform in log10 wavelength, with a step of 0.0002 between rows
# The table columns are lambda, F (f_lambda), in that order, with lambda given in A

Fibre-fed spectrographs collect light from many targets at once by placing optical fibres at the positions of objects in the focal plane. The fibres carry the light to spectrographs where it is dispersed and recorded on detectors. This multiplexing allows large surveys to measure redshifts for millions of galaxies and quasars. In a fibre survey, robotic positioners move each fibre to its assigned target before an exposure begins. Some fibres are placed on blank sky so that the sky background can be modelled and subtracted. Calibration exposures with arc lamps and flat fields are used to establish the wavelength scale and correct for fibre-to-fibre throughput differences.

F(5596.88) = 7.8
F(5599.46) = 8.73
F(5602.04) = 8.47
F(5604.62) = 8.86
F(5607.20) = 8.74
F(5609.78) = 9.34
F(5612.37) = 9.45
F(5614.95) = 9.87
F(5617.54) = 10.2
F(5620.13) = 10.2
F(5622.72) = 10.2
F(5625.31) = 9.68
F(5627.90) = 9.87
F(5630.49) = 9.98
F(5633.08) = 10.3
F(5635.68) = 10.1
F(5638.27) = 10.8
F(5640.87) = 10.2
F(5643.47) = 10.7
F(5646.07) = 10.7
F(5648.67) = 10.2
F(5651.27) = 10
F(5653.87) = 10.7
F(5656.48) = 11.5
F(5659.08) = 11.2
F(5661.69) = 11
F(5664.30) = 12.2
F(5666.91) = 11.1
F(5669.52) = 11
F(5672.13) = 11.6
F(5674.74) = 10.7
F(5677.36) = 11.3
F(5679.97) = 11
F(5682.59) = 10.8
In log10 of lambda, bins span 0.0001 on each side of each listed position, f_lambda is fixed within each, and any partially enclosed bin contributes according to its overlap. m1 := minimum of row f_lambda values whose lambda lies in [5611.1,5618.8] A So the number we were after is 9.45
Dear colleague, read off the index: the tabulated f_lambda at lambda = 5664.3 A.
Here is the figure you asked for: 12.2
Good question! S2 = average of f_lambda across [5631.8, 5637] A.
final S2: 10.2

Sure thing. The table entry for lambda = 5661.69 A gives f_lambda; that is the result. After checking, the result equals 11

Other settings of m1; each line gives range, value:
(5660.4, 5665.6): 11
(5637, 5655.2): 10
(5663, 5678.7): 10.7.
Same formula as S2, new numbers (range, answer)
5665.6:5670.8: 11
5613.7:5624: 10.1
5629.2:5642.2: 10.3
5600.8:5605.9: 8.67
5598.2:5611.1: 8.83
